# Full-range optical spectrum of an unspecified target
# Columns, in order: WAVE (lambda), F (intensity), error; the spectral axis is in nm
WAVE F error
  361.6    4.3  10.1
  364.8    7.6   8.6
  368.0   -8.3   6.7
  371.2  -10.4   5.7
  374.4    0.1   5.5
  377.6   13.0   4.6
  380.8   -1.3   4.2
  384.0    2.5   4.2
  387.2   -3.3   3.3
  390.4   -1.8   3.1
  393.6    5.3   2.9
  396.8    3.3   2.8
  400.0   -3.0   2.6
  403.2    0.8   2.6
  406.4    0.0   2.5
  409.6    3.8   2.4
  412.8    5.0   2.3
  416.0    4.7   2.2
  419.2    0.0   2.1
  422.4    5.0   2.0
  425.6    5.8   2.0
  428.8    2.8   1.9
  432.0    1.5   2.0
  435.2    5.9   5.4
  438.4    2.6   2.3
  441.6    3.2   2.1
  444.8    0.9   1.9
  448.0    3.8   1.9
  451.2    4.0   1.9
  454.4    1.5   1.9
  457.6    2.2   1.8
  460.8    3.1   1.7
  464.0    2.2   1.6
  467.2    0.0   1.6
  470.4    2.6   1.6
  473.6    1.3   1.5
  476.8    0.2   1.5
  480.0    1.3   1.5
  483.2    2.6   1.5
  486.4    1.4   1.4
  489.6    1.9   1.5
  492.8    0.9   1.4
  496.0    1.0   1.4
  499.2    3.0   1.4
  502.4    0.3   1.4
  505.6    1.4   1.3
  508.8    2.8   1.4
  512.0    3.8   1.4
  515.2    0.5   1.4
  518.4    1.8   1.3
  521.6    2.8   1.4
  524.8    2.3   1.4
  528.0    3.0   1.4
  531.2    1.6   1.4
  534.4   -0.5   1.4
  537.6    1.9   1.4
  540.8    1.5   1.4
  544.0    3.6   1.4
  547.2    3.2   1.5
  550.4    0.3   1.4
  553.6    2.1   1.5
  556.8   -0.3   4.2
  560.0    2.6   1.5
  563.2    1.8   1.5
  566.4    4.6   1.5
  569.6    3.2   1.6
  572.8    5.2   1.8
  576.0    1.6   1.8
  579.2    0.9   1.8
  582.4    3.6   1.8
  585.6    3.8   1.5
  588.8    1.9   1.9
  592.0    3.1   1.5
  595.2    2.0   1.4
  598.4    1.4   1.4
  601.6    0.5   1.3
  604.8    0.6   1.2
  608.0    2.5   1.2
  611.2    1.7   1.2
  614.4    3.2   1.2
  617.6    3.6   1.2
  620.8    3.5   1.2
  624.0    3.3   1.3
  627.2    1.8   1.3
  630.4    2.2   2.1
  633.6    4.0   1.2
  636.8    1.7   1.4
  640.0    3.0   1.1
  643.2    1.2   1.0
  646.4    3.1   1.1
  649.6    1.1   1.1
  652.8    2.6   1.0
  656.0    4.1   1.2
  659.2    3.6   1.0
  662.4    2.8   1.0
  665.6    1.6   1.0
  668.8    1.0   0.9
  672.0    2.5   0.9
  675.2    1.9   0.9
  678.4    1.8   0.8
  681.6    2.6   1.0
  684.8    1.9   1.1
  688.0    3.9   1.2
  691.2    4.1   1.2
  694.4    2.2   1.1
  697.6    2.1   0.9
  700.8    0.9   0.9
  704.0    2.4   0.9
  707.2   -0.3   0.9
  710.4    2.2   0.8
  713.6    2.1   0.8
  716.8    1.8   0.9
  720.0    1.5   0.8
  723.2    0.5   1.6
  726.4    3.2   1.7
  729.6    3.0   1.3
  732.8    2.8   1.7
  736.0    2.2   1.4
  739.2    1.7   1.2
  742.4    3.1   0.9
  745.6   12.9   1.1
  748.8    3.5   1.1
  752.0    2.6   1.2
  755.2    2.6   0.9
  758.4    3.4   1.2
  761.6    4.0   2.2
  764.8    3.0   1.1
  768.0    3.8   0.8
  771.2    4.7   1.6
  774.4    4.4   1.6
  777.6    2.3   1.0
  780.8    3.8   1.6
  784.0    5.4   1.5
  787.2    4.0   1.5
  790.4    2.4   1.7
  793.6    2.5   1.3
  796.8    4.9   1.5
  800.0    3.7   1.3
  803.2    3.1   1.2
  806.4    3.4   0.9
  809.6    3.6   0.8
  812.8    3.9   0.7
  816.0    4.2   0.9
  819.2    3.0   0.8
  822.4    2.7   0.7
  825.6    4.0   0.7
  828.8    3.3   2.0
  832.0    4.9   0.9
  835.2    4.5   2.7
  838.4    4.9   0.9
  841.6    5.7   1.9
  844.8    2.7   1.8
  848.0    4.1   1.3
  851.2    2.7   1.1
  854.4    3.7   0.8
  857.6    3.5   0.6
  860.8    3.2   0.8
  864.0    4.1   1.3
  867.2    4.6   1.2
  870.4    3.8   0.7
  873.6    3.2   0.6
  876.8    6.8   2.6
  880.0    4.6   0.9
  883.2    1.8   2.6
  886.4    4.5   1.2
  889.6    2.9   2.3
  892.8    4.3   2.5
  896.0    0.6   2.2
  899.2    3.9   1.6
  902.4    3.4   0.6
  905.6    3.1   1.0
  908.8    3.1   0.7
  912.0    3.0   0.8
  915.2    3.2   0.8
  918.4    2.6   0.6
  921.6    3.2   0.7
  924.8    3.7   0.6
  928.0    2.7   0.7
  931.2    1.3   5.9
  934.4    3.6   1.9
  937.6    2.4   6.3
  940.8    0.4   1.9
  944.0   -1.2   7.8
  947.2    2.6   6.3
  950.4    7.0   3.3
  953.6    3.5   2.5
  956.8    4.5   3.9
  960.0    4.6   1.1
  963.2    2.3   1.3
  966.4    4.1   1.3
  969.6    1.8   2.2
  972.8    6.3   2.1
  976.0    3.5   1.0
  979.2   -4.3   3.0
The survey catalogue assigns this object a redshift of 0.997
